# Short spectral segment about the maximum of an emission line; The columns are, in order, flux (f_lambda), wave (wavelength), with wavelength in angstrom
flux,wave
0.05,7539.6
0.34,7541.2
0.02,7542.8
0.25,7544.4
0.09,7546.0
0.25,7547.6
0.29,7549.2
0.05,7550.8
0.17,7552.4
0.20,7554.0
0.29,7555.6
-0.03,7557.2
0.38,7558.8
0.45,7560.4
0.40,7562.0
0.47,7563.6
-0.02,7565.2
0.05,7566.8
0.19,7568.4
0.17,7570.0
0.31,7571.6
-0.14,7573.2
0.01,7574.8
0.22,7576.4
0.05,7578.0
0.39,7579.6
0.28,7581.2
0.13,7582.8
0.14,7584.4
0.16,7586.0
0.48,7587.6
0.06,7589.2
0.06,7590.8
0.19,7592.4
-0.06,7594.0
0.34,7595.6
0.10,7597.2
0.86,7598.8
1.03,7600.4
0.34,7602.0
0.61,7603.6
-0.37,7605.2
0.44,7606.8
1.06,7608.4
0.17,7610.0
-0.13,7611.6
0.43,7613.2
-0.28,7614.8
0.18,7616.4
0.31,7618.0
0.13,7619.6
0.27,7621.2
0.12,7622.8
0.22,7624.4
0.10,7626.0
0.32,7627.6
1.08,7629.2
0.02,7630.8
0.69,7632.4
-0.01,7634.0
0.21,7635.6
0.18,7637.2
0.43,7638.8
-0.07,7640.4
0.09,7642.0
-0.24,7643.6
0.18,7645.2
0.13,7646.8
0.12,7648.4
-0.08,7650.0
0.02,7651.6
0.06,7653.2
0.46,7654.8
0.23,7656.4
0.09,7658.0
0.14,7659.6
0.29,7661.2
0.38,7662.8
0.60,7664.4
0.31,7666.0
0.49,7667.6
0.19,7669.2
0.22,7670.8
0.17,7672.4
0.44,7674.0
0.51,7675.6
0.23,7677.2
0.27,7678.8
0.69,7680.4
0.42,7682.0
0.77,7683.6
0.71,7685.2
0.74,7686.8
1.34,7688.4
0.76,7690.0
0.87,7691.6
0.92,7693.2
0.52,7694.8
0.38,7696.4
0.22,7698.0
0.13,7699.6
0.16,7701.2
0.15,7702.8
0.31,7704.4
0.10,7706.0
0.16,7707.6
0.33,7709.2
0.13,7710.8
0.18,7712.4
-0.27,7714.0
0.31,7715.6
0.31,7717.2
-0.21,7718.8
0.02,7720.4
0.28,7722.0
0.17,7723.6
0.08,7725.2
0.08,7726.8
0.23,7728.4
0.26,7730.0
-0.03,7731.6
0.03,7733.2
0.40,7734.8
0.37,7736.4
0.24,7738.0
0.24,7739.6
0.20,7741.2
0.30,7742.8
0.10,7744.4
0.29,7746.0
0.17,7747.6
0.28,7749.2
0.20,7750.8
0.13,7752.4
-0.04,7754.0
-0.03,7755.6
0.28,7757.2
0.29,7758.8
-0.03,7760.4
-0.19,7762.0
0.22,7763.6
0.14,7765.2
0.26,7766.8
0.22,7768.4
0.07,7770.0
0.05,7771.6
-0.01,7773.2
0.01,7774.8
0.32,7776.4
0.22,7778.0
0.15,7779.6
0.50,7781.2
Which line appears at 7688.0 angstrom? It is [O II] 3727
